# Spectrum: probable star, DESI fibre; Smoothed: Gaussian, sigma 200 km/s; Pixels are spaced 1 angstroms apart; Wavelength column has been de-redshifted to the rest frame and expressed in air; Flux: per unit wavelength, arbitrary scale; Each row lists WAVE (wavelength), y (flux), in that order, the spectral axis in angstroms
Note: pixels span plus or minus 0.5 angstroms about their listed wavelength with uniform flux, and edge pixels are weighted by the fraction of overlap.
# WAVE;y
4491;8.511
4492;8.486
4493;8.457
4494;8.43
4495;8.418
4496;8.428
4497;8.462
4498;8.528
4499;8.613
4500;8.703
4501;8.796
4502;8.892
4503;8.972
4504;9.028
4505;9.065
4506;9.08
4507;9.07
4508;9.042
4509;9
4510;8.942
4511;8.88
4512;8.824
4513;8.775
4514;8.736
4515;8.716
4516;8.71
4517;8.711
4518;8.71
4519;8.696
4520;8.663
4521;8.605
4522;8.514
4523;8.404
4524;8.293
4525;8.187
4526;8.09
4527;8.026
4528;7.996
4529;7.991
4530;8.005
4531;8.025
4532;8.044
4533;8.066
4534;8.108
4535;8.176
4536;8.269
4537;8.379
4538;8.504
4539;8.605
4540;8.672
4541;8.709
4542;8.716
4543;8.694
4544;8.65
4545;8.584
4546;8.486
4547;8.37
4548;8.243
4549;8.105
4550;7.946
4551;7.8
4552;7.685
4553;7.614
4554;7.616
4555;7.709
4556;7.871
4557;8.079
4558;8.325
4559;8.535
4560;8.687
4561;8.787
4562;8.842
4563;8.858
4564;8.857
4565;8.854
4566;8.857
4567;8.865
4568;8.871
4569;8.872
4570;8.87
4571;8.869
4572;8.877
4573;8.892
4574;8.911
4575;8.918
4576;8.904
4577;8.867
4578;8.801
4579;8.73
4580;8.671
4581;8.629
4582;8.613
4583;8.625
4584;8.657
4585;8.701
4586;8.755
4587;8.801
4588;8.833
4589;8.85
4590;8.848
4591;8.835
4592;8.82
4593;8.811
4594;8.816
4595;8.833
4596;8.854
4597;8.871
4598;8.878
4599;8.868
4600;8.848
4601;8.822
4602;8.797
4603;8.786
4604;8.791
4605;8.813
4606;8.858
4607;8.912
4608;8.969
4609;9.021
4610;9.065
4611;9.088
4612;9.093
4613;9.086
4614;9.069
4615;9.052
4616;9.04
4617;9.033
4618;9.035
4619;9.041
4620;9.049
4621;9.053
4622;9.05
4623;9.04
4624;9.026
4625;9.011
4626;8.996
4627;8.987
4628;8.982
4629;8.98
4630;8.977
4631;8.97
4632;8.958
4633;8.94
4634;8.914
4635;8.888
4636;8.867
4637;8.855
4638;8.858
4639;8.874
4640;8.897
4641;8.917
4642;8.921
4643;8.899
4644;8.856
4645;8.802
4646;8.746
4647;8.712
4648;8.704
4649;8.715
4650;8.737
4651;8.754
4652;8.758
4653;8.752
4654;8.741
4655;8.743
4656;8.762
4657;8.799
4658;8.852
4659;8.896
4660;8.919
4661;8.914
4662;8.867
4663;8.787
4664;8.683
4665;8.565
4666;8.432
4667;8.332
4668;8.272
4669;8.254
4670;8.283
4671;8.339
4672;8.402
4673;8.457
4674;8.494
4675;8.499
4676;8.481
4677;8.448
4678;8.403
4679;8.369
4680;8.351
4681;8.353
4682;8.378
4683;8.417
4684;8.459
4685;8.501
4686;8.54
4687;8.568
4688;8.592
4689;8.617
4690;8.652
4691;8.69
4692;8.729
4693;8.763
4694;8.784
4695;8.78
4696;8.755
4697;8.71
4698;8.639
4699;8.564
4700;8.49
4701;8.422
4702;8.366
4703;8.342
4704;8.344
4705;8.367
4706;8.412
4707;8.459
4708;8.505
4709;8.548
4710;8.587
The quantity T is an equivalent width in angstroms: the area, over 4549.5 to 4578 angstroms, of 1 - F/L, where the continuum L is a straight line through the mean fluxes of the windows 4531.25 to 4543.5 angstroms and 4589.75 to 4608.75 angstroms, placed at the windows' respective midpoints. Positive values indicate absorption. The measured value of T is 0.2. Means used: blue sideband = 8.4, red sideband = 8.85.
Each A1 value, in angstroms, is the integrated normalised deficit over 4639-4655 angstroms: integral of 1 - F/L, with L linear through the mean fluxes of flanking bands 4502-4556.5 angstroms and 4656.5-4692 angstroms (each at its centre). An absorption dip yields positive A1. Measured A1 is -0.5 angstroms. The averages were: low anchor 8.44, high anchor 8.54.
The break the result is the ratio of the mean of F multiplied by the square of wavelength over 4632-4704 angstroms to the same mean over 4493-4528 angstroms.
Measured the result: 1.1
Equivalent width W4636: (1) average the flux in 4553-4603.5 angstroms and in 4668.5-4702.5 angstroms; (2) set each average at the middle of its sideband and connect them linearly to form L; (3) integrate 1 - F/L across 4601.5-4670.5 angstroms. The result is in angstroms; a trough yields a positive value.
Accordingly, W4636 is -2.0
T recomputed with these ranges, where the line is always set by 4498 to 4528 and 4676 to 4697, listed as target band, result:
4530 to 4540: 0.5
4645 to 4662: -0.4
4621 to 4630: -0.4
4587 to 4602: -0.4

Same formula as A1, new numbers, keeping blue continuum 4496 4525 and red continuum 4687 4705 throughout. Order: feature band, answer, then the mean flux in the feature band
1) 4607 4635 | -1.2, 9.02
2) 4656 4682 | 0.2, 8.54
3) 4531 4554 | 1.2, 8.27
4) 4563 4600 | -0.5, 8.82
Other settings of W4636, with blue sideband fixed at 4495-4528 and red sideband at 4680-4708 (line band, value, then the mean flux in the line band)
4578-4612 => -0.83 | 8.82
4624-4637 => -0.56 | 8.95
